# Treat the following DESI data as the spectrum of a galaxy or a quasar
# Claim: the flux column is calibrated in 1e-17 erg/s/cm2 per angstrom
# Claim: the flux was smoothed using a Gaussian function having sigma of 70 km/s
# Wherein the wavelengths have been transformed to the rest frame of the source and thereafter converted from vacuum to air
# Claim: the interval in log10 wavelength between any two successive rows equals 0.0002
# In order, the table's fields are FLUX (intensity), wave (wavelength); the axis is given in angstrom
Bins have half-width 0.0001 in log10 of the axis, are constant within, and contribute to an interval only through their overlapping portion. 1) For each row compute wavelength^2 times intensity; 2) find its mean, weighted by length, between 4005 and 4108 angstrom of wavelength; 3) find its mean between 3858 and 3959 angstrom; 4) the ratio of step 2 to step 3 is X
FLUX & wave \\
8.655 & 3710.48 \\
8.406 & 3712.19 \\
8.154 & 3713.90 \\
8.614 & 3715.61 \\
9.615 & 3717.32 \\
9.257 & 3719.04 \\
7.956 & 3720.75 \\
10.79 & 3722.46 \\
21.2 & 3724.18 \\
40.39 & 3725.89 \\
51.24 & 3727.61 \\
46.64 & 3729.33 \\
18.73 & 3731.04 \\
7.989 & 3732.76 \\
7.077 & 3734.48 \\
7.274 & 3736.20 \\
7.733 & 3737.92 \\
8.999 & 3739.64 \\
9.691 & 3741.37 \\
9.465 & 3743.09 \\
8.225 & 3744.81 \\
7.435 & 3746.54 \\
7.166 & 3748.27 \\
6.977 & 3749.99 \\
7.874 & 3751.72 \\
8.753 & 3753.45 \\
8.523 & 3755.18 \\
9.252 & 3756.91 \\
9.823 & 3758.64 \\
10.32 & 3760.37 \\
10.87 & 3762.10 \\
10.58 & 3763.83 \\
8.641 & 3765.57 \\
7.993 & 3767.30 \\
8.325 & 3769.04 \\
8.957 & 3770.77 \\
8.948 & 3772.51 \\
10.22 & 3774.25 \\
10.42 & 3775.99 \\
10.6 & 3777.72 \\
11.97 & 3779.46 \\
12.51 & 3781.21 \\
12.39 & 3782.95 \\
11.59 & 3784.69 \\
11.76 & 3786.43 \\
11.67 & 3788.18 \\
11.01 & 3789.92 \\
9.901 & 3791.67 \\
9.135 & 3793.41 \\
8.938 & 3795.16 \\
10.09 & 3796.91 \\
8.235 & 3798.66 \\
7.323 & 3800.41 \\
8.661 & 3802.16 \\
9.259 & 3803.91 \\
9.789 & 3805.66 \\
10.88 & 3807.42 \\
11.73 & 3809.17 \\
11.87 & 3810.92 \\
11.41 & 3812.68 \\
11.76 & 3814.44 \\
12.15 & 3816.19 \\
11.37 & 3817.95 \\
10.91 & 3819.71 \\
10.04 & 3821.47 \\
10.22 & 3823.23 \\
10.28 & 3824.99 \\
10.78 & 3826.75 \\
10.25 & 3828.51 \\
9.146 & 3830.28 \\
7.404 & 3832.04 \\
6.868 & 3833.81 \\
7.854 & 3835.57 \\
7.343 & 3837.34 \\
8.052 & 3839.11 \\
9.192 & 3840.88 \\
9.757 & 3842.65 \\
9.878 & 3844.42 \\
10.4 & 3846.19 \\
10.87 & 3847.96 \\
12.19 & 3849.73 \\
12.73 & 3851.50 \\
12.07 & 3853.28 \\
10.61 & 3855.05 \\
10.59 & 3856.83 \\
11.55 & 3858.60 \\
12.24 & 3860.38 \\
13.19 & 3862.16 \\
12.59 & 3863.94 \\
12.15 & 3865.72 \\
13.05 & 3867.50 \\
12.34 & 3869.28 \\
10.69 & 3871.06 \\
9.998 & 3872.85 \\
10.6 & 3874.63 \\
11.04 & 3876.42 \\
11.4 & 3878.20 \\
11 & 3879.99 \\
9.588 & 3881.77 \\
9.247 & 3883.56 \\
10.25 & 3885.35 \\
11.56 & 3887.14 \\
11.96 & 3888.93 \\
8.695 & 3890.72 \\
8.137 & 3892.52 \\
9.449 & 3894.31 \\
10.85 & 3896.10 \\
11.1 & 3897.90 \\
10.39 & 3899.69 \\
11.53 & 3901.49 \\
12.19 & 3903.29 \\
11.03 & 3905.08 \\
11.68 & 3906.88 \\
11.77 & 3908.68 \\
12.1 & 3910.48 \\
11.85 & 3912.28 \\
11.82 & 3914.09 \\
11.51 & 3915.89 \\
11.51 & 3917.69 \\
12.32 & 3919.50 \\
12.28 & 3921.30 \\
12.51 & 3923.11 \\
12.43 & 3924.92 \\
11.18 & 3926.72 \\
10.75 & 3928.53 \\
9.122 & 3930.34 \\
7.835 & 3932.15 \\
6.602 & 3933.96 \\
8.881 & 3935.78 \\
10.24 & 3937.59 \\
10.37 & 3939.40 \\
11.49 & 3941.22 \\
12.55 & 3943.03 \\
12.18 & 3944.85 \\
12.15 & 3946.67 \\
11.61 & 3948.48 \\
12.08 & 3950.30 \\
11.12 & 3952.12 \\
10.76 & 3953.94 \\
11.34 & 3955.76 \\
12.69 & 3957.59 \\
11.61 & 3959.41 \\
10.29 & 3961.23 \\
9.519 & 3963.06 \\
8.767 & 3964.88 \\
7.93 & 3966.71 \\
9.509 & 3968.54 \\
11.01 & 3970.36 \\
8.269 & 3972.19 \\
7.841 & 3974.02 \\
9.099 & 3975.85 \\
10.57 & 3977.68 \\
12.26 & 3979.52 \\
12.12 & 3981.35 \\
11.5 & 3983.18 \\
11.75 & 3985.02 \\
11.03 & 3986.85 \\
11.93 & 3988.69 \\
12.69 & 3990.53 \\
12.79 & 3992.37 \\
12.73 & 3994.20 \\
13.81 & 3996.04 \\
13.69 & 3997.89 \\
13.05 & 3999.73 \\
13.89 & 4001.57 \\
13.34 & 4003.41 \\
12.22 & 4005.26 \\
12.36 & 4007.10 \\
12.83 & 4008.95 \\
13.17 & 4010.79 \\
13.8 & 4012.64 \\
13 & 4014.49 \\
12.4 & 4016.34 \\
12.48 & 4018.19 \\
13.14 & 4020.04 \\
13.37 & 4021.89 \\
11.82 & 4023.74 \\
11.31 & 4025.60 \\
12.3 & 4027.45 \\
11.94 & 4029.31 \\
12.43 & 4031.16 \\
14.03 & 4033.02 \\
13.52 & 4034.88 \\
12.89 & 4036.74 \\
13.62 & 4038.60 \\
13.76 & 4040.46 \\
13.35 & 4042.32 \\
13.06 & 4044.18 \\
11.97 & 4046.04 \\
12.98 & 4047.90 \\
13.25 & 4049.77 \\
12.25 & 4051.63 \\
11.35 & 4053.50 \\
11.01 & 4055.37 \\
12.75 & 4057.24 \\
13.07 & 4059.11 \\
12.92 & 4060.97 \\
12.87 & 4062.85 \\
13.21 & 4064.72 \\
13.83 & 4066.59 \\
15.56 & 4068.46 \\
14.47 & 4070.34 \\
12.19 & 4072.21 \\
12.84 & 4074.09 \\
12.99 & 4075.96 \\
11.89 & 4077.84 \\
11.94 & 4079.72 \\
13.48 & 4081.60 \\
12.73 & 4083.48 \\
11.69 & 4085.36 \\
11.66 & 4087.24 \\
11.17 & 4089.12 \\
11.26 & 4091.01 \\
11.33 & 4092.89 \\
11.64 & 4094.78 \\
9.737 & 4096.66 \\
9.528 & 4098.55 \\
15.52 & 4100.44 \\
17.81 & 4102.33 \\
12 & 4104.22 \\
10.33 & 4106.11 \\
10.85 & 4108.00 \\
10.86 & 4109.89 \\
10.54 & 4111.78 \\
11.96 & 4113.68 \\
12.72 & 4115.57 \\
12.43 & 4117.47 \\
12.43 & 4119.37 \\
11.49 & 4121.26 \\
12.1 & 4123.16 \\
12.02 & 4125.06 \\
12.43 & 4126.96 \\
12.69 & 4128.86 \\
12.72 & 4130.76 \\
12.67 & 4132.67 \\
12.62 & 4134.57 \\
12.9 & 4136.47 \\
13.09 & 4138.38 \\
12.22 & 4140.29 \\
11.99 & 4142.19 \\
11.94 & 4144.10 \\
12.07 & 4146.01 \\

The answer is 1.2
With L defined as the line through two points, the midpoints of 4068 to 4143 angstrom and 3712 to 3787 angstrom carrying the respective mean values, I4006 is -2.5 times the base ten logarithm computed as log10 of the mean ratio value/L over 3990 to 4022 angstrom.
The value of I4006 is -0.06 mag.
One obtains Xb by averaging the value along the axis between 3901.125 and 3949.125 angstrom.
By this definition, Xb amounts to 11.2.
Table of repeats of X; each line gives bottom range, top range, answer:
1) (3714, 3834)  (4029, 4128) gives 1.27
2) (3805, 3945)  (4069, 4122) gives 1.26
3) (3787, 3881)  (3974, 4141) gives 1.33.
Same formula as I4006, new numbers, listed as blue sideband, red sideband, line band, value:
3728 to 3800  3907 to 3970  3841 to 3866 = -0.05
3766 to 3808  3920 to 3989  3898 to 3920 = -0.11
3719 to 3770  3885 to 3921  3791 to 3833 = 0.22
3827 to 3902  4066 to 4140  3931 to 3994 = 0.06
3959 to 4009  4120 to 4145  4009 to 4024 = -0.12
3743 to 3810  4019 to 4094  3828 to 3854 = 0.09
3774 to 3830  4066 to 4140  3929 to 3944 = 0.18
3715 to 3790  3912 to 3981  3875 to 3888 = 0.07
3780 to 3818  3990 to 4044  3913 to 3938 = 0.13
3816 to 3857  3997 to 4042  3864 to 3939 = 0.02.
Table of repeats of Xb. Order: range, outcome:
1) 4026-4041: 13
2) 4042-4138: 12.4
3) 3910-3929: 11.9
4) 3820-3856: 9.82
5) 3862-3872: 12.3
